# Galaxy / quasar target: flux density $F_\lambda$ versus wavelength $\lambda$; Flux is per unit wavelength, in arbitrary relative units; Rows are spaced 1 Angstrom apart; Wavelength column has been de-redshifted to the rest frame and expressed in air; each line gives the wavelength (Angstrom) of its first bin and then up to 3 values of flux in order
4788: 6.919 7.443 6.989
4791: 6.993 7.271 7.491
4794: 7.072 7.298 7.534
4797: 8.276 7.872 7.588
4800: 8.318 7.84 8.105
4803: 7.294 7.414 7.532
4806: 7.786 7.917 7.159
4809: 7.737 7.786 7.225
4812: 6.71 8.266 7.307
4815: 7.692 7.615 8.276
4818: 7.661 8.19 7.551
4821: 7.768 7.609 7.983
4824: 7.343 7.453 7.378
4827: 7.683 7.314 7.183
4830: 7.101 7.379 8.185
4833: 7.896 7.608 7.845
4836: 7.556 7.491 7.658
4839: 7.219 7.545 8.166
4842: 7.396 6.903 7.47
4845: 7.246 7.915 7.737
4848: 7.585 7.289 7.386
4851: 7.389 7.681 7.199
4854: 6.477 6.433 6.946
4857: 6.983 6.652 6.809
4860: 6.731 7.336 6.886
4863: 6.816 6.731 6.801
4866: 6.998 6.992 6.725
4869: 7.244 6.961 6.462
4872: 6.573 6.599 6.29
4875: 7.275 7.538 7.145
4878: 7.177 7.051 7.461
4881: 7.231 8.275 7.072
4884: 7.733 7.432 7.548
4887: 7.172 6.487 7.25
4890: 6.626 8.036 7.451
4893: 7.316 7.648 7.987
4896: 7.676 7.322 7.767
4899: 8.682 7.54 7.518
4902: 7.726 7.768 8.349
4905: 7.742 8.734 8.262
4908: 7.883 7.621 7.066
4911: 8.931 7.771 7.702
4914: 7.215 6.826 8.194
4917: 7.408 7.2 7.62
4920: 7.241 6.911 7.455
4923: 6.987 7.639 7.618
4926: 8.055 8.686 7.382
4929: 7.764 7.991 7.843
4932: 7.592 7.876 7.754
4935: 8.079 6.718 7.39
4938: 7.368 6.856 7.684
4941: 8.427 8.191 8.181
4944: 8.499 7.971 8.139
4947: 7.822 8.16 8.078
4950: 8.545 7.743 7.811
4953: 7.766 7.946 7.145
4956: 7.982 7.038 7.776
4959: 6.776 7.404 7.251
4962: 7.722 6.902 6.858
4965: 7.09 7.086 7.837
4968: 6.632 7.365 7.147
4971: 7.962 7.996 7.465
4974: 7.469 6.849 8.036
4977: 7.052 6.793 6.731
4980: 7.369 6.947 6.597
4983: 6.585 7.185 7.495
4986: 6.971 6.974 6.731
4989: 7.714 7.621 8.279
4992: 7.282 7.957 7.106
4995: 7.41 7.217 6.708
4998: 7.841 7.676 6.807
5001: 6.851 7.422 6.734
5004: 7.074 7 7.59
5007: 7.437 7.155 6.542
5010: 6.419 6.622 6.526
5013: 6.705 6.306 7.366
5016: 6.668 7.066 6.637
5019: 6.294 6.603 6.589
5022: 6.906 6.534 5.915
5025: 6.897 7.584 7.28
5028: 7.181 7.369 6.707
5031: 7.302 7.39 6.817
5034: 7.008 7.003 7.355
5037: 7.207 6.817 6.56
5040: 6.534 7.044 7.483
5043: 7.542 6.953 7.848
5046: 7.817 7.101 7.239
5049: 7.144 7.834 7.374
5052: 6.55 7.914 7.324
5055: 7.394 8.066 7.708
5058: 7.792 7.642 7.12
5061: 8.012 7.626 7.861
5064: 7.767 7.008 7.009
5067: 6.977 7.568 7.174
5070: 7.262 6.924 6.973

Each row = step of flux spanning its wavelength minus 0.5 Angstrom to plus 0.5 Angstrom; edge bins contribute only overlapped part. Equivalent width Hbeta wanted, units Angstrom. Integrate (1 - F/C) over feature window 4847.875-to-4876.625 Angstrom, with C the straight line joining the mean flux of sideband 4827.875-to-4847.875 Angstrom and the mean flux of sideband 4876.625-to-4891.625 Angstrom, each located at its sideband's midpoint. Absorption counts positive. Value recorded 1.8 Angstrom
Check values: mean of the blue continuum 7.55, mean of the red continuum 7.32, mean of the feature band 6.95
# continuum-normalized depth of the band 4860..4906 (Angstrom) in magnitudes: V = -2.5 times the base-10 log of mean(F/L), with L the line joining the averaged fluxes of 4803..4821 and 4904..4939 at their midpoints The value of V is 0.050 mag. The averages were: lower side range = 7.63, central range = 7.31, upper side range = 7.66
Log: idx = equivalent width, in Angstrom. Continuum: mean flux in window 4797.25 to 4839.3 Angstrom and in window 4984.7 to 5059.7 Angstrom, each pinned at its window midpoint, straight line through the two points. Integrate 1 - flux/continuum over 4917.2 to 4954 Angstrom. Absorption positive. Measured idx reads -2.01 Angstrom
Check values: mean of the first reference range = 7.64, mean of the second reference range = 7.14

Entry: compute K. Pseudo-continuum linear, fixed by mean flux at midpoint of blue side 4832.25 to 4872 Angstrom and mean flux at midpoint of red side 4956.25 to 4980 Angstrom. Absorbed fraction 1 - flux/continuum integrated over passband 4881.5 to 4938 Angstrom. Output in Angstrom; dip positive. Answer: -3.0 Angstrom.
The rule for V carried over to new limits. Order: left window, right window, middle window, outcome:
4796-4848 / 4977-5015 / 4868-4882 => 0.06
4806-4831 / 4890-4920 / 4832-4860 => 0.04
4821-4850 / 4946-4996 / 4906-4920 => -0.03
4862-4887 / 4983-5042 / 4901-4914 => -0.12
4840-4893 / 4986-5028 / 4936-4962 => -0.10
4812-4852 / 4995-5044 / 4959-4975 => -0.03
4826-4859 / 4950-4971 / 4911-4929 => -0.02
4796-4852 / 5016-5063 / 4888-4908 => -0.04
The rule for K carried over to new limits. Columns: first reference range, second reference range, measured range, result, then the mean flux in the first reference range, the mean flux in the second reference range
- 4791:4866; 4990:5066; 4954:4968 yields -0.06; 7.45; 7.17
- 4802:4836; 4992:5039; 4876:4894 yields 0.16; 7.61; 6.99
